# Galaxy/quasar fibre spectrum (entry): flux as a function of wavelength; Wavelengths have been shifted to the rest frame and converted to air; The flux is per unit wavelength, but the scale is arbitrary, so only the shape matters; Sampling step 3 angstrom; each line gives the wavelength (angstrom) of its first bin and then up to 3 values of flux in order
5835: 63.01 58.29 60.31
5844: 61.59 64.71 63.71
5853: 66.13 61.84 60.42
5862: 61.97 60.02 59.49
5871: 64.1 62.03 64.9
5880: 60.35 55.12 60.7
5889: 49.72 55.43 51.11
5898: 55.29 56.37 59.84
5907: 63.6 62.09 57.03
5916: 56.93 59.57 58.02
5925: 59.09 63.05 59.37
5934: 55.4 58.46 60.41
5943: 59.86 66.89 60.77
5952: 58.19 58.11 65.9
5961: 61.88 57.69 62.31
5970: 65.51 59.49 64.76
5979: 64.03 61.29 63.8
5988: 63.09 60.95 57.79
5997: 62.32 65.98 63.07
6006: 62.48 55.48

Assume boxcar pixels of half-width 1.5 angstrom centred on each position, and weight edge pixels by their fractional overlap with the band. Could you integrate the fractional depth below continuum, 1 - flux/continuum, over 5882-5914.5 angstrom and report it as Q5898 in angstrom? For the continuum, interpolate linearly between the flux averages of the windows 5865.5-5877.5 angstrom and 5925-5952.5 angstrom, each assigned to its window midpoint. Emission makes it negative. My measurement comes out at 2.4 angstrom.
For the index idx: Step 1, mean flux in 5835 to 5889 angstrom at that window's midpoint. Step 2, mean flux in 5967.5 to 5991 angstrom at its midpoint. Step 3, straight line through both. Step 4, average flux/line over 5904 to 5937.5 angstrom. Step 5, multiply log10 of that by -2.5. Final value 0.05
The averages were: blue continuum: 61.2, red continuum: 63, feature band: 59.4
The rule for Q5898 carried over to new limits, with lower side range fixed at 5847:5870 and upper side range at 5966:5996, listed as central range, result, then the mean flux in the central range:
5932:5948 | 0.5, 60.2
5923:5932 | 0.3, 60.4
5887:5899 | 1.8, 53.1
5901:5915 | 0.5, 60.1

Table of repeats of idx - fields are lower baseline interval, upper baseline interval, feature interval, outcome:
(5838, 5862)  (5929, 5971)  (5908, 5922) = 0.04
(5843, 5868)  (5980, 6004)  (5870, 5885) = 0.02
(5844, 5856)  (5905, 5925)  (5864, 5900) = 0.07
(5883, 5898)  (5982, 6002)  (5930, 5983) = -0.03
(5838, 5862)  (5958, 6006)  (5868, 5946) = 0.06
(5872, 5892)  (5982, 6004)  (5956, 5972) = -0.02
